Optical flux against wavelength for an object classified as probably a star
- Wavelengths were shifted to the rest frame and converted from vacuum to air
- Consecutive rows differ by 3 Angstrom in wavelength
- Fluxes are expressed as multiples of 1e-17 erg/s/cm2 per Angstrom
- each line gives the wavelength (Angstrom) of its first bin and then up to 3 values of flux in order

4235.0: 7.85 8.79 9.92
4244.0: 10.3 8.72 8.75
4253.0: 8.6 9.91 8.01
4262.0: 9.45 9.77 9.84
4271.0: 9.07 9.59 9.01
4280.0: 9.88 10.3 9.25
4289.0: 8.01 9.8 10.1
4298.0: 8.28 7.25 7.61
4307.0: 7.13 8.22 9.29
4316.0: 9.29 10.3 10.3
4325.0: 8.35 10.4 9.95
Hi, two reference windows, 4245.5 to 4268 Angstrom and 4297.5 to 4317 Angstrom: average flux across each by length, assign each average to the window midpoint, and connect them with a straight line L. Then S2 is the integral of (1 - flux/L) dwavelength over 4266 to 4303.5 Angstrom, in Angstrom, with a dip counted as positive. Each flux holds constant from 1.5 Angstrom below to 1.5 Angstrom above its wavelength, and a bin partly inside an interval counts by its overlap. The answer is -2.7 Angstrom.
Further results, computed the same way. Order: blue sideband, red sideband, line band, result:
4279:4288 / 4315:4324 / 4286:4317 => 4.1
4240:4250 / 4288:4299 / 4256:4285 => -0.5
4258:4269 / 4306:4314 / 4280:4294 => -1.1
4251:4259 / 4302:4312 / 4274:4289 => -2.0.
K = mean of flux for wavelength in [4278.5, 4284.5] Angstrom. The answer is 10.1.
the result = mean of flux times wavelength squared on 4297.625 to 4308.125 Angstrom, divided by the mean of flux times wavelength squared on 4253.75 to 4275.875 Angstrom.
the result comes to 0.8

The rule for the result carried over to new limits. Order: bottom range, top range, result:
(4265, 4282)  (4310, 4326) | 1.01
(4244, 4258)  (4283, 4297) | 1.05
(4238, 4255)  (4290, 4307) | 0.94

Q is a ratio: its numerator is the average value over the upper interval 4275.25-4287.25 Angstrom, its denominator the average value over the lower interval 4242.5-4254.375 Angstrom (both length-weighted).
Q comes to 1.06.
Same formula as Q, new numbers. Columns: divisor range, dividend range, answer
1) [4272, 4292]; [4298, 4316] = 0.86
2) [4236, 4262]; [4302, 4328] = 0.97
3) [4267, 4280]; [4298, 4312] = 0.82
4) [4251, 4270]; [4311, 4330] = 1.04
